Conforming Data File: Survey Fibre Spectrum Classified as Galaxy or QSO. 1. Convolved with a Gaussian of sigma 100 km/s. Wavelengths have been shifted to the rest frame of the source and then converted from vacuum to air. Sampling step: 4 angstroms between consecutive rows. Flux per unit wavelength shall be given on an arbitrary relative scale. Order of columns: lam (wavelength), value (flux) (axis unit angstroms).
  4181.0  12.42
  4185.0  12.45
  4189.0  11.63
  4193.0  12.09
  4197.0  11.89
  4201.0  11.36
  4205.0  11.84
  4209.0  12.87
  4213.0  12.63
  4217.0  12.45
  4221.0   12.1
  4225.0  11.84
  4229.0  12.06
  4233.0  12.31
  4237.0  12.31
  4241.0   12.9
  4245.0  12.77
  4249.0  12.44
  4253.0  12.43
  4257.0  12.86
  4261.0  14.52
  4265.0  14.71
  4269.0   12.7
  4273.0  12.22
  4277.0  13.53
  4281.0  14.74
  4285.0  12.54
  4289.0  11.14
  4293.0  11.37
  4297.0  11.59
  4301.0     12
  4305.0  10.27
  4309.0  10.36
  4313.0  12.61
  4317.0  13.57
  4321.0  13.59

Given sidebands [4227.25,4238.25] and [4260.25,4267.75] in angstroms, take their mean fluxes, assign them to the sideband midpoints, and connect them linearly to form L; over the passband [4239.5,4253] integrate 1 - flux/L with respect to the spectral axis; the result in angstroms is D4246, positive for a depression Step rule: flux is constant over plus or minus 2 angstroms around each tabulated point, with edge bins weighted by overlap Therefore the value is 0.5 angstroms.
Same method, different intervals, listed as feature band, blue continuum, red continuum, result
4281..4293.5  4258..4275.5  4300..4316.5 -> 0.3 angstroms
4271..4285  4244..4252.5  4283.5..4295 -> -1.7 angstroms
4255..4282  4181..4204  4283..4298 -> -4.3 angstroms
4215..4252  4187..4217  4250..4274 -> 1.0 angstroms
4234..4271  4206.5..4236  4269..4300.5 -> -2.0 angstroms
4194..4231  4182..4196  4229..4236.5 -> 0.1 angstroms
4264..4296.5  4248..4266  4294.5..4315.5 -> -0.8 angstroms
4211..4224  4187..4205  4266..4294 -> -0.4 angstroms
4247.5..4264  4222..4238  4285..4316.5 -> -1.8 angstroms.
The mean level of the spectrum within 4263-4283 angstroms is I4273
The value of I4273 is 13.6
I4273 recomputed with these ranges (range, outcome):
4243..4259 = 12.6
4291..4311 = 11.1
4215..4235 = 12.2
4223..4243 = 12.3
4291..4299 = 11.5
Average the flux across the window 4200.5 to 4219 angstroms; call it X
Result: 12.3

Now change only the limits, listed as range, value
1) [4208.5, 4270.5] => 12.7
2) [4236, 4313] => 12.5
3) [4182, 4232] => 12.1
